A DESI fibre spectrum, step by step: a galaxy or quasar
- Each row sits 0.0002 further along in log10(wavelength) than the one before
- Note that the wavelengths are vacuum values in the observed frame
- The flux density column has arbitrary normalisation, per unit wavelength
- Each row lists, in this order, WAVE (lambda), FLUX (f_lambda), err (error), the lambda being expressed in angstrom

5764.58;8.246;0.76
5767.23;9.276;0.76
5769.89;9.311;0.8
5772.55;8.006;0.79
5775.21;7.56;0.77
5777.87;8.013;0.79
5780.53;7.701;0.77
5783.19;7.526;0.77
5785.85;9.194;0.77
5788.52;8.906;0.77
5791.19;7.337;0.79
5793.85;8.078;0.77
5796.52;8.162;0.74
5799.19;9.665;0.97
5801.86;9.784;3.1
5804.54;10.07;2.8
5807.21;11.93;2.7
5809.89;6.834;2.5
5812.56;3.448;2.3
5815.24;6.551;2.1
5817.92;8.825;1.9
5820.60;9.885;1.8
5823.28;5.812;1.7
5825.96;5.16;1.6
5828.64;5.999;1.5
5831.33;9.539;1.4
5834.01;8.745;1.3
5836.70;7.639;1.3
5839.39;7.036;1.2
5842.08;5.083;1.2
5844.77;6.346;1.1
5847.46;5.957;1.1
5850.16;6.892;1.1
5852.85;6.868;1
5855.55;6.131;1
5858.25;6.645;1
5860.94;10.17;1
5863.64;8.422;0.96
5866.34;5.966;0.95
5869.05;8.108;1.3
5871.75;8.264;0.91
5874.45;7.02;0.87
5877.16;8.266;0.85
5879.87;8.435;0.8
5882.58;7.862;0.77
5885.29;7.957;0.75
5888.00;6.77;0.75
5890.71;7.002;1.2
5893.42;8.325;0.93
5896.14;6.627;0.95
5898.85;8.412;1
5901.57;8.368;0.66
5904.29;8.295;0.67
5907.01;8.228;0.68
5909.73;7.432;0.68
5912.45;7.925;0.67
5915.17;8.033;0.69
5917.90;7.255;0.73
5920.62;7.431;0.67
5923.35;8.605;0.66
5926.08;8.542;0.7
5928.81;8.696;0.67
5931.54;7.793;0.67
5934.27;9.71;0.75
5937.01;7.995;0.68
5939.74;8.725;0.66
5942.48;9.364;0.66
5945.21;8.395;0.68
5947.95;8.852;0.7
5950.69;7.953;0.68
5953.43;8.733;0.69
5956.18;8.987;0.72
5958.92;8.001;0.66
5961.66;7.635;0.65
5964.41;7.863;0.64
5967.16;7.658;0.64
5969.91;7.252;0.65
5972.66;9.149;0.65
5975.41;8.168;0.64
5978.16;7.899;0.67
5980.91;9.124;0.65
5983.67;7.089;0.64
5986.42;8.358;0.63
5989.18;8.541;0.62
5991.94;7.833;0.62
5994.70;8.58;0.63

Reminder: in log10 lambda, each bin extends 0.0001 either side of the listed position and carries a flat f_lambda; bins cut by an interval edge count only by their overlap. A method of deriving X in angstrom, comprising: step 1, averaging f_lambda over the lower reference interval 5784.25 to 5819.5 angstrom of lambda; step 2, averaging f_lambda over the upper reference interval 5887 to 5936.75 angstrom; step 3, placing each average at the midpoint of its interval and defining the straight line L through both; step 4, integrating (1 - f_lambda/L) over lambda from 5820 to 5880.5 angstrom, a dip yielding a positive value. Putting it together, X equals 6.8 angstrom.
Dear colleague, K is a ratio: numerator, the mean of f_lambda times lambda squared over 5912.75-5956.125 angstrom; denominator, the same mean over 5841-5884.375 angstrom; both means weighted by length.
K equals 1.18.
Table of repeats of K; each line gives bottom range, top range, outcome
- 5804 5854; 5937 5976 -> 1.20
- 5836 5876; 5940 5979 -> 1.21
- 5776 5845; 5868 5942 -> 1.06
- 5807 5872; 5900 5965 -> 1.19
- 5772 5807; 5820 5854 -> 0.82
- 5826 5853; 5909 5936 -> 1.21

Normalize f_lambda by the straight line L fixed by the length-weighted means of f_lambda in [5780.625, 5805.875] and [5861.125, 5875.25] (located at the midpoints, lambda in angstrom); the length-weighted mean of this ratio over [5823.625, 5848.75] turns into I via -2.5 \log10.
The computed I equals 0.20 mag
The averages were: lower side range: 8.7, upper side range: 7.79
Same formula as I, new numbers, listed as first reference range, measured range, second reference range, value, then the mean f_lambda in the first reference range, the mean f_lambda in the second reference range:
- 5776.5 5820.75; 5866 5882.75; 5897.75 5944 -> 0.07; 8.31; 8.28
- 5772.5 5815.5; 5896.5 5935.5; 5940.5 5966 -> 0.03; 8.21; 8.42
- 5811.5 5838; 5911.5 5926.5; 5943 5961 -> 0.03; 7.2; 8.5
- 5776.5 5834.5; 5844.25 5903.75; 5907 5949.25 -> 0.09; 8.04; 8.32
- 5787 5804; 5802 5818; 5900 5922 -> 0.08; 8.72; 7.88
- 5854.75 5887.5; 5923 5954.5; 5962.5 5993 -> -0.08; 7.77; 8.08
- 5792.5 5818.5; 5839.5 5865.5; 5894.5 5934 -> 0.18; 8.32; 8.03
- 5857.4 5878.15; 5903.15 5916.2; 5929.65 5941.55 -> 0.05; 7.88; 8.59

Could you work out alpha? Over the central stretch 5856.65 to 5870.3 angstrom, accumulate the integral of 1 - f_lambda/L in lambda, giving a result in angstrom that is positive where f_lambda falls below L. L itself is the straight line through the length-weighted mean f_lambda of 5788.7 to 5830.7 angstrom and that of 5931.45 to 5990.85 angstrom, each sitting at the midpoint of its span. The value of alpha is 0.4 angstrom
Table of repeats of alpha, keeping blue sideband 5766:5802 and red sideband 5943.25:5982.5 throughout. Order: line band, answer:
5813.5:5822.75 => 0.46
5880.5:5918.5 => 2.52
